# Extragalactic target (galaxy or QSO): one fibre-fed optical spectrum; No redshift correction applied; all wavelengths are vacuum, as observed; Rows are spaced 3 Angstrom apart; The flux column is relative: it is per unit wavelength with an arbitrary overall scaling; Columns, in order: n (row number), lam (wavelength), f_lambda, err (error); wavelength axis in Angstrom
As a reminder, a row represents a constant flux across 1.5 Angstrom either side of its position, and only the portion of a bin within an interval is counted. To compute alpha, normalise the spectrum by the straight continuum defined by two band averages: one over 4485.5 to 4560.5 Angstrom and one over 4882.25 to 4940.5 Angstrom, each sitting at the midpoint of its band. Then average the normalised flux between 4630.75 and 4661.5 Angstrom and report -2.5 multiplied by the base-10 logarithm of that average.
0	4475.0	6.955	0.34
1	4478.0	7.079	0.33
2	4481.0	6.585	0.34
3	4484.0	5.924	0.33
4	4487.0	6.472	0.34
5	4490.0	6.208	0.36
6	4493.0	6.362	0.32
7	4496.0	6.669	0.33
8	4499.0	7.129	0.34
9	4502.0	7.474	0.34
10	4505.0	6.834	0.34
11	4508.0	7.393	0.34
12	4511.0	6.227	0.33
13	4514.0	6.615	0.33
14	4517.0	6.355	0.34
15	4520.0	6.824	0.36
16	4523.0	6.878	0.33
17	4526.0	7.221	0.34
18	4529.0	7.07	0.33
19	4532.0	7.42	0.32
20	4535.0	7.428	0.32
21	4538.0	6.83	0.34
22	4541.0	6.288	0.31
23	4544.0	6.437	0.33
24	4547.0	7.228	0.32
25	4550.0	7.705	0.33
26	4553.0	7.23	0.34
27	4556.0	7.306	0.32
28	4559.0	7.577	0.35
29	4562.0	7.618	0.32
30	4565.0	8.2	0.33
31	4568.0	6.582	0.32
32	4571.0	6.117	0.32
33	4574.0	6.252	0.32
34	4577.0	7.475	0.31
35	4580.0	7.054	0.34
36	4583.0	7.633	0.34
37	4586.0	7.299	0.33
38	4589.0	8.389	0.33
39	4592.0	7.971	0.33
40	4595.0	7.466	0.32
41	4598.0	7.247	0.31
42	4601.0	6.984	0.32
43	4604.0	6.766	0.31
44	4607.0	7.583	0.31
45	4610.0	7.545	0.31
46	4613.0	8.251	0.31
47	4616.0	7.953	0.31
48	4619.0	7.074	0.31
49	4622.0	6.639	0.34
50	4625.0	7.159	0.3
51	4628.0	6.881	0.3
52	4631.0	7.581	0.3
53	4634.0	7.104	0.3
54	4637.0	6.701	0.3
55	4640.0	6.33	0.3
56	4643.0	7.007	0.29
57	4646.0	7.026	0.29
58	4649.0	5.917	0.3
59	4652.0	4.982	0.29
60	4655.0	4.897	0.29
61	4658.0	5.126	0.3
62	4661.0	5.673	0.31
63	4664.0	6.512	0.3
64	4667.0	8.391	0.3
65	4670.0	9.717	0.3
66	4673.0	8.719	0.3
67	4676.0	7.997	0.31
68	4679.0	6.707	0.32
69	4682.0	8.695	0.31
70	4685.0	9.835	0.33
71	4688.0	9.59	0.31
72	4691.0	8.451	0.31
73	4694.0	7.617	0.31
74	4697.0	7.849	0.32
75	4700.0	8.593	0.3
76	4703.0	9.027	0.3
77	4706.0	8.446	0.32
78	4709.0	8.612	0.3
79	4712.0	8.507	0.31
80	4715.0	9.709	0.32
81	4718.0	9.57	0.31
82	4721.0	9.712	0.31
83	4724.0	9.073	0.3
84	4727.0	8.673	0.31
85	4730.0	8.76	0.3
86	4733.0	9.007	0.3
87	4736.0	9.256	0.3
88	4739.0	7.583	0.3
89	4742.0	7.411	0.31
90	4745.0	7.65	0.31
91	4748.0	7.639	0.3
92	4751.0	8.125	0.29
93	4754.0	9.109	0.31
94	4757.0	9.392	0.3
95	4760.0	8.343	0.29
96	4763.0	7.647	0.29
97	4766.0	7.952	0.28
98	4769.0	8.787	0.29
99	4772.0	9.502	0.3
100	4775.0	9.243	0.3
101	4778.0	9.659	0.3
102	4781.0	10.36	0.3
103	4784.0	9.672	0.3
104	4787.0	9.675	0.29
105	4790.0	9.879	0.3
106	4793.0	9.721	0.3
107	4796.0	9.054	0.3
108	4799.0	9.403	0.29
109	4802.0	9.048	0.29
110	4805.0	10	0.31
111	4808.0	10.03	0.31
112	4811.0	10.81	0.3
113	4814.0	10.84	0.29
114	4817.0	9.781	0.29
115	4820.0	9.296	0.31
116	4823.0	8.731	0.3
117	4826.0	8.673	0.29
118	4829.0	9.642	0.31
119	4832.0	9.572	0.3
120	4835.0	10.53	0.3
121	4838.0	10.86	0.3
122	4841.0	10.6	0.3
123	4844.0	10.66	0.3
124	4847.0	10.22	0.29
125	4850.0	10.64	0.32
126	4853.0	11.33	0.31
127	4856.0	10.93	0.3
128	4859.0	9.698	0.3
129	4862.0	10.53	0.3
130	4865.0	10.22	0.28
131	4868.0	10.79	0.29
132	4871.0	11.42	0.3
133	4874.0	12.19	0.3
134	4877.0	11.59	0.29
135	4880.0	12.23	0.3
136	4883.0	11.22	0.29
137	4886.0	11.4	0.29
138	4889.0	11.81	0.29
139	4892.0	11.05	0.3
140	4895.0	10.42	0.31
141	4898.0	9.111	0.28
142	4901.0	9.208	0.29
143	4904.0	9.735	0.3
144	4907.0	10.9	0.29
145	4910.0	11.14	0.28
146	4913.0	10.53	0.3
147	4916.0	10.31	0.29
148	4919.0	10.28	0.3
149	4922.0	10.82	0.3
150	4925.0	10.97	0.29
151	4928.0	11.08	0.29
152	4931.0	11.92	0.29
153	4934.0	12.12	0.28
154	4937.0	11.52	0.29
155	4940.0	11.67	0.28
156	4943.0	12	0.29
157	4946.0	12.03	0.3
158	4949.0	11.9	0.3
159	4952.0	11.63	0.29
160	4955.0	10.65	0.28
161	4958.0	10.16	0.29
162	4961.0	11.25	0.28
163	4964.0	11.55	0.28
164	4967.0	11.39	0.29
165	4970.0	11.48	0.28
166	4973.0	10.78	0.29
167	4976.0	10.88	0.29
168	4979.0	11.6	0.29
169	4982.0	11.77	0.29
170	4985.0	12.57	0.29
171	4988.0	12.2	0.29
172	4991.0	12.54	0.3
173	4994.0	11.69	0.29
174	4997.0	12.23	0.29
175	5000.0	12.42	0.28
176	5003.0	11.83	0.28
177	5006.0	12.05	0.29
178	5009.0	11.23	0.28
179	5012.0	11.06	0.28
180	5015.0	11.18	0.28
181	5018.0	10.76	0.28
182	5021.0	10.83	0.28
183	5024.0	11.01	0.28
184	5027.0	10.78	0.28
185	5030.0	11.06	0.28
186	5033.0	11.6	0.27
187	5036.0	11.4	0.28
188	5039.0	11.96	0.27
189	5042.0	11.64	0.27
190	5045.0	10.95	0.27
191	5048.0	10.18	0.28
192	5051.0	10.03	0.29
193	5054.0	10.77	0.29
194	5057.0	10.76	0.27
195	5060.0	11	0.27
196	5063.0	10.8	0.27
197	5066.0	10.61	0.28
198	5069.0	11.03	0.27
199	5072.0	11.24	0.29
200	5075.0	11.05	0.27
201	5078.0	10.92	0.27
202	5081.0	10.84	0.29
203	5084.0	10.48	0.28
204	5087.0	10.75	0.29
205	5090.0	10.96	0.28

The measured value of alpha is 0.30 mag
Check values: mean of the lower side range 6.93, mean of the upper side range 10.8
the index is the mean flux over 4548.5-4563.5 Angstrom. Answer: 7.49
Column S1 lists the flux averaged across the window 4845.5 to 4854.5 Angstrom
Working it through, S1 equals 10.7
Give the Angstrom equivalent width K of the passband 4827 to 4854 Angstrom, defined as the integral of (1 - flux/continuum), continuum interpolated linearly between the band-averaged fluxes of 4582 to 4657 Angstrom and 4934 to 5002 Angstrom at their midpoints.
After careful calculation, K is -1.19 Angstrom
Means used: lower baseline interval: 7.04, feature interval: 10.4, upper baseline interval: 11.6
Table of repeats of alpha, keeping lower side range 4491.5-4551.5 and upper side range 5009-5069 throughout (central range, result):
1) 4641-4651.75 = 0.22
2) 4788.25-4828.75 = -0.05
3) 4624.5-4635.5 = 0.09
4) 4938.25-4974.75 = -0.10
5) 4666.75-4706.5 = -0.04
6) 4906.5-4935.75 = -0.10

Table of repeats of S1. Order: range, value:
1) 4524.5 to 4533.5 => 7.24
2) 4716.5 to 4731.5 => 9.16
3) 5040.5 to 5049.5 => 10.9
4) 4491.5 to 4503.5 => 6.91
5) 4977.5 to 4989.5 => 12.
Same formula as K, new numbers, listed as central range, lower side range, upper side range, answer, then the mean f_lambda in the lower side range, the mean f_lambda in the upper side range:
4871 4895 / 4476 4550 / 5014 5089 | -4.7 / 6.81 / 10.9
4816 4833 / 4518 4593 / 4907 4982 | 1.2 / 7.19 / 11.2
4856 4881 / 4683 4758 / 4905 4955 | -1.3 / 8.68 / 11.3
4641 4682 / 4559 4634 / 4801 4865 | 6.2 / 7.32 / 10.1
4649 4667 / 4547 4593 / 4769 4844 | 5.5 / 7.35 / 9.77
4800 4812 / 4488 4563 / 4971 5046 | -0.4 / 6.97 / 11.5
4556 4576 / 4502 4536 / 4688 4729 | 0.8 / 6.95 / 8.79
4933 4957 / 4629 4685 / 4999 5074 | -3.6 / 7.03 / 11.1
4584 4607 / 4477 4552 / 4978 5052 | 0.4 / 6.83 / 11.5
